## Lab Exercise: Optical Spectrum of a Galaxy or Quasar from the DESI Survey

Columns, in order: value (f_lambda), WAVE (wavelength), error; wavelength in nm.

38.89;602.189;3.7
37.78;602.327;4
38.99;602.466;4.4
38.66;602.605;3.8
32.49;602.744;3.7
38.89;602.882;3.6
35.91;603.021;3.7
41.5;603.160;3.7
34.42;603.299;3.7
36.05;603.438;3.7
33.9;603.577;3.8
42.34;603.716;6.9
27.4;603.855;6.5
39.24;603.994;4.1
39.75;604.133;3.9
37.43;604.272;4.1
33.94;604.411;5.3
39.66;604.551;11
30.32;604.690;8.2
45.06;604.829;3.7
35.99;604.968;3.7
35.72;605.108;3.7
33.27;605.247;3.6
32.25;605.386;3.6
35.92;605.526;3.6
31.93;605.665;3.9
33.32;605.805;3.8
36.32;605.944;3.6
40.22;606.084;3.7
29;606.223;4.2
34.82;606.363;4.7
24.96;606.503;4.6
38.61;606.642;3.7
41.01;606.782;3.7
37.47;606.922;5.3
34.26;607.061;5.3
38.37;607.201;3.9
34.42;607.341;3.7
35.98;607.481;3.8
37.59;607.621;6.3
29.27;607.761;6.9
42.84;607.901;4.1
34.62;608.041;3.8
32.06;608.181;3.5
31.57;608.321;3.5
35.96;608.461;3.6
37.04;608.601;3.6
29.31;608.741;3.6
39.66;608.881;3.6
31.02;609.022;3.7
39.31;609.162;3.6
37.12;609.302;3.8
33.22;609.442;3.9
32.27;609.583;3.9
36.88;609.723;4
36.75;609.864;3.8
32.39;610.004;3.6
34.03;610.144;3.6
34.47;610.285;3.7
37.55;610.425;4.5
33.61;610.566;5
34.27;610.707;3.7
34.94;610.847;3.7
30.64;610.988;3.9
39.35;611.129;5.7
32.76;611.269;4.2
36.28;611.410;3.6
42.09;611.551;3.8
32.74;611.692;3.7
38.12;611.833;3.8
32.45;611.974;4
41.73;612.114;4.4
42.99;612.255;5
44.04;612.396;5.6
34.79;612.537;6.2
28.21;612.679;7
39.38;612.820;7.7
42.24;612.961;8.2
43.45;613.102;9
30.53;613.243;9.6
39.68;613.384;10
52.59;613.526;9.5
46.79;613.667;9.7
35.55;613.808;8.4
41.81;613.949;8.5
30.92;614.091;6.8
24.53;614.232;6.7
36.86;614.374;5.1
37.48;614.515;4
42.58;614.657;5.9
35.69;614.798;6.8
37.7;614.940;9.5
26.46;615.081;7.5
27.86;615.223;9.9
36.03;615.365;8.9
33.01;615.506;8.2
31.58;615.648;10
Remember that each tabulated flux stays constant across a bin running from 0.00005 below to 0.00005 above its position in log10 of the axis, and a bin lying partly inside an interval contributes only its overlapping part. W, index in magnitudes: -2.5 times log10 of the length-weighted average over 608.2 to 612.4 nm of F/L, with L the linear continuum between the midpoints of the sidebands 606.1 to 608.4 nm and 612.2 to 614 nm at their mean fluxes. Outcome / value 0.06 mag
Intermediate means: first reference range 34.9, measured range 35.7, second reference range 40.1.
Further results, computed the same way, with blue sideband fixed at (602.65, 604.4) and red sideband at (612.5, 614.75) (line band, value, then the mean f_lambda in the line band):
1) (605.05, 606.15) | 0.06 mag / 34.8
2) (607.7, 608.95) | 0.07 mag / 34.8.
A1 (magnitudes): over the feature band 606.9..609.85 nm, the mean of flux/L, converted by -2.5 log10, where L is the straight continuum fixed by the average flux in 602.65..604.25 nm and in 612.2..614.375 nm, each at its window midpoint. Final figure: 0.07 mag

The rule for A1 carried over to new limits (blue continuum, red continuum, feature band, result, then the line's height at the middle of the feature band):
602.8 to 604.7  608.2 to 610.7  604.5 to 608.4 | 0.016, 35.8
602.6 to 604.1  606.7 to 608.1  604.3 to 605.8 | 0.034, 36.5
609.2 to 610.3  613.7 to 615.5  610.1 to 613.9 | -0.088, 34.7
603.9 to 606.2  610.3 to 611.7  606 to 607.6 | 0.013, 35.9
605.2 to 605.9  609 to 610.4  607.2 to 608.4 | -0.023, 34.3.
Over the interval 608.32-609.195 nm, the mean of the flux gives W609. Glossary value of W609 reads 34.9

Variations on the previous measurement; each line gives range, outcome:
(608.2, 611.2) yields 34.8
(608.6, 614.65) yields 36.6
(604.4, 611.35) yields 35.1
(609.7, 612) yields 35.3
